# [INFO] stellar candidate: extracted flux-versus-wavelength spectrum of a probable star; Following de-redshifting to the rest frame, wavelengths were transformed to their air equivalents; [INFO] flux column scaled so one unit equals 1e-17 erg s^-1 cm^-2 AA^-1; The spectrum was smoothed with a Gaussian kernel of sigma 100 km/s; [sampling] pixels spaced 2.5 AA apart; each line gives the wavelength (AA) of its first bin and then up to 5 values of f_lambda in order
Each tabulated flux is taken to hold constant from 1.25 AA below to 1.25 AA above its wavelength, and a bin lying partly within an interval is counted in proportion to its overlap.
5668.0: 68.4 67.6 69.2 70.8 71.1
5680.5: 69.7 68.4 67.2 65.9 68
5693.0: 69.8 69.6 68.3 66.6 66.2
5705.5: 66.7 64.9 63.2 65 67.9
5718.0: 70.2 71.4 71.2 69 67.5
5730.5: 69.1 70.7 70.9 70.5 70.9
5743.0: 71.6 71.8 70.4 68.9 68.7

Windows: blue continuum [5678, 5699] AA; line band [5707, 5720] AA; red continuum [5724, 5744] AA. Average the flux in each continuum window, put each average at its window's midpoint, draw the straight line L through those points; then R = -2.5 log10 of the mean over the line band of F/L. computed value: 0.04 mag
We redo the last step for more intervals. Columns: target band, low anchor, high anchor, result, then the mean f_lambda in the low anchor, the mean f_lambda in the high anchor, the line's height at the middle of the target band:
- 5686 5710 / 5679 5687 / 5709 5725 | 0.018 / 68.4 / 68.1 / 68.3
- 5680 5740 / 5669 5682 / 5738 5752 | 0.030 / 69.6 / 70.7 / 70.1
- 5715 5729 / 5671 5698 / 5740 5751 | 0.007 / 68.9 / 70.8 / 70.1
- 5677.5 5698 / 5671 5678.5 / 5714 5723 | 0.022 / 70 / 69.9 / 70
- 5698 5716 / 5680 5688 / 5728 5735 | 0.046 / 67.9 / 69.6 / 68.7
